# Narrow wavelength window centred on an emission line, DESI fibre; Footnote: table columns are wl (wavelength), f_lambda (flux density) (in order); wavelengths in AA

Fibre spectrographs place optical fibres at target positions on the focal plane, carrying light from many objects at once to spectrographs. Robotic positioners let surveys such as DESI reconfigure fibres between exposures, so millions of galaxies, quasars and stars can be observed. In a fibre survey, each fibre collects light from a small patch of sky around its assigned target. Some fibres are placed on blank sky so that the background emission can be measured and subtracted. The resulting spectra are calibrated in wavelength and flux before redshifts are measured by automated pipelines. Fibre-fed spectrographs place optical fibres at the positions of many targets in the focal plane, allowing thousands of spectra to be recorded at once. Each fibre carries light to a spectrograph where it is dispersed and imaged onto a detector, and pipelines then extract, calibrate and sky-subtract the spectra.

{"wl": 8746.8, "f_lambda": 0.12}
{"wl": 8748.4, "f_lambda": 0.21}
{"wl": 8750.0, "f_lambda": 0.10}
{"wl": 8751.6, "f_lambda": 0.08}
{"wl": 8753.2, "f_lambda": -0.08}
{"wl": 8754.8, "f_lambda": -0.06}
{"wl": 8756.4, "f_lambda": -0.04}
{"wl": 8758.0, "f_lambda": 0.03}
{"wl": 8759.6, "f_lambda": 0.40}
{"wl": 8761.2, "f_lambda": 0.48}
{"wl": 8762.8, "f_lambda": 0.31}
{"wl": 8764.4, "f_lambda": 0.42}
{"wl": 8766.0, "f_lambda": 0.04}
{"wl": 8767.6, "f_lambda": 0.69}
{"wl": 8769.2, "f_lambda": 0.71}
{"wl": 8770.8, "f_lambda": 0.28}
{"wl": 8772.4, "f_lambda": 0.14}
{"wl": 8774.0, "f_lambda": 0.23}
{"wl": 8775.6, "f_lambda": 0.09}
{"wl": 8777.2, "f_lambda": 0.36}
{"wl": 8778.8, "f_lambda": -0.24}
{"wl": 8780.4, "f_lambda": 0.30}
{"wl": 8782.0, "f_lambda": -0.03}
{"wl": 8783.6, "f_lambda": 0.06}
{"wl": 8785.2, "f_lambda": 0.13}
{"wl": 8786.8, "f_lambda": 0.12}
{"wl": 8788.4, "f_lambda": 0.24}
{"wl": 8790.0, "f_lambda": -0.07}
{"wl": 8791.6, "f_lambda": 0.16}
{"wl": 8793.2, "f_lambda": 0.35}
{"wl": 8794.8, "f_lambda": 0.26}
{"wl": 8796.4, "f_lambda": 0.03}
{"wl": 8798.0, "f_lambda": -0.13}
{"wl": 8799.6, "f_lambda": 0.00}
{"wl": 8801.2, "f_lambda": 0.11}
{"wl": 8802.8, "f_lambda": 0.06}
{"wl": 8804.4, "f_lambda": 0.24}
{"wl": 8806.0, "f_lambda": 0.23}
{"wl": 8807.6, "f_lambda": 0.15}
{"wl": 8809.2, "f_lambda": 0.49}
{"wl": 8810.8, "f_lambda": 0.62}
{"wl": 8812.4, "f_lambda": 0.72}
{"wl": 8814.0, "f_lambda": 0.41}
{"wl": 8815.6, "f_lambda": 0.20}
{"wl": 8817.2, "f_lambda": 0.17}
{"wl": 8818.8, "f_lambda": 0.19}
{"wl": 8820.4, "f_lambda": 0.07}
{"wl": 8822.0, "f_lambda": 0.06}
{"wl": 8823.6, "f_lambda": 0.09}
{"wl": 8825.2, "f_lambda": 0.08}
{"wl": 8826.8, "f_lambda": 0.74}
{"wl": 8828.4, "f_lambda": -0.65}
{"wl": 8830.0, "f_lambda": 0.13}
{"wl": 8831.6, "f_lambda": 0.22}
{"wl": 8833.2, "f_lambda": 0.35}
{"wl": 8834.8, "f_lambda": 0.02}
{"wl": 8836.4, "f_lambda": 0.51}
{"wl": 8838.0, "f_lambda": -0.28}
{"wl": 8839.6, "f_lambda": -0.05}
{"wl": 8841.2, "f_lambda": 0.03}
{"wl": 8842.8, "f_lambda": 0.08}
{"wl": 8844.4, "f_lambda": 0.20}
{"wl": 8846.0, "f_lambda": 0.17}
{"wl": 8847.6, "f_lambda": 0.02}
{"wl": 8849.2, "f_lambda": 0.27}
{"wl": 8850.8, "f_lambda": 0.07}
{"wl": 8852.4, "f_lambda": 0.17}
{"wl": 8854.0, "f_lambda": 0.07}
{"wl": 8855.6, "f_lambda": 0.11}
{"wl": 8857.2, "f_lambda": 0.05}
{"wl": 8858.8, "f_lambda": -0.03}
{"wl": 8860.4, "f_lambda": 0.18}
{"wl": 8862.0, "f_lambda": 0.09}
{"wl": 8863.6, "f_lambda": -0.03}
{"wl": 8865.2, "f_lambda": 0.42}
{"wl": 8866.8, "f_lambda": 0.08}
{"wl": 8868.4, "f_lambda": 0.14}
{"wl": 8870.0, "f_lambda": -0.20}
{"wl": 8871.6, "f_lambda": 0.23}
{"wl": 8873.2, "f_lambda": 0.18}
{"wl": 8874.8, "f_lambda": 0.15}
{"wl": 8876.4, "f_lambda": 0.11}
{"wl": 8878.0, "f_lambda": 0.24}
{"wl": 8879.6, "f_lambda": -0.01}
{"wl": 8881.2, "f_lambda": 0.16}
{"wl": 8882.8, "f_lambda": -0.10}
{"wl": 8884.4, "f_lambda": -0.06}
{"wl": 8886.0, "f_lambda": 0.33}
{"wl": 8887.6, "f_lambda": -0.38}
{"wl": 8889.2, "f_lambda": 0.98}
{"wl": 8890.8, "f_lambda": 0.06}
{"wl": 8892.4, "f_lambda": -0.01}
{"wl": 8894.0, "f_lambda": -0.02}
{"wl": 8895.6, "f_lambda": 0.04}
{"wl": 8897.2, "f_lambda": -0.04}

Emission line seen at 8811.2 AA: H-beta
